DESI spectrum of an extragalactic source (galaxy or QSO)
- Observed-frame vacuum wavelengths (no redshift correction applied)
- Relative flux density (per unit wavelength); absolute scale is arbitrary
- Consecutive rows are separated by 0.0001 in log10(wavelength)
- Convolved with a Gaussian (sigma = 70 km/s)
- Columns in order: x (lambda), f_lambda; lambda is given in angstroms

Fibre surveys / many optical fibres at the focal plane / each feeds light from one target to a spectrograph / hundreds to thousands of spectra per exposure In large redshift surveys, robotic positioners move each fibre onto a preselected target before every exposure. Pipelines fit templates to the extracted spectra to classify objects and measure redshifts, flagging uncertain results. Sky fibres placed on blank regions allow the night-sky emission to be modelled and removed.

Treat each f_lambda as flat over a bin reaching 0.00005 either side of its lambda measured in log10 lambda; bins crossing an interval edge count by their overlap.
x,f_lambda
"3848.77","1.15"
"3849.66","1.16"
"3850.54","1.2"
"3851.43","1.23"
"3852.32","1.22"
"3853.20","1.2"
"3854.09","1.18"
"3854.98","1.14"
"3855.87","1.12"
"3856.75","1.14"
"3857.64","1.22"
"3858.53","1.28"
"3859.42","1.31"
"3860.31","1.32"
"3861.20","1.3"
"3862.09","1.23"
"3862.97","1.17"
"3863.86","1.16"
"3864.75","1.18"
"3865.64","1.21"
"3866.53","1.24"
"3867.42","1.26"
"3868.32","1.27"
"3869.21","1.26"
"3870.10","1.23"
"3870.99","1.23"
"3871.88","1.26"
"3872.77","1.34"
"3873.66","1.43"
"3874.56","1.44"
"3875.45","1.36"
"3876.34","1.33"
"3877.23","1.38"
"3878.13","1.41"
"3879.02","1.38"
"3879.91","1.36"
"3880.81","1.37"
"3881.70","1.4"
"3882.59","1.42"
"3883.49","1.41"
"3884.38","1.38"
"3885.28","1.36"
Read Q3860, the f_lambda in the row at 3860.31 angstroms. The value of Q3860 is 1.32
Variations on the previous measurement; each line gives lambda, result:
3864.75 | 1.18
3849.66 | 1.16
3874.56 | 1.44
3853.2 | 1.2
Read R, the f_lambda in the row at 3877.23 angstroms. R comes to 1.38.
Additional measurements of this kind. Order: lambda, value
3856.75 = 1.14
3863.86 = 1.16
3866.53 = 1.24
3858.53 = 1.28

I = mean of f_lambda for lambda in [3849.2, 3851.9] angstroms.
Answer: 1.2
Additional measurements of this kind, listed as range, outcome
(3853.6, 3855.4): 1.16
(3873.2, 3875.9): 1.41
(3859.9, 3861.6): 1.31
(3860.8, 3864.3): 1.22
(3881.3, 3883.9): 1.41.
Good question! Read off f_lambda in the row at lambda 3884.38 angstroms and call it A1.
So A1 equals 1.38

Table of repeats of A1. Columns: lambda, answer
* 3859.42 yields 1.31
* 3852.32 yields 1.22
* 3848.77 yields 1.15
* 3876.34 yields 1.33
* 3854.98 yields 1.14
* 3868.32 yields 1.27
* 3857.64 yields 1.22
